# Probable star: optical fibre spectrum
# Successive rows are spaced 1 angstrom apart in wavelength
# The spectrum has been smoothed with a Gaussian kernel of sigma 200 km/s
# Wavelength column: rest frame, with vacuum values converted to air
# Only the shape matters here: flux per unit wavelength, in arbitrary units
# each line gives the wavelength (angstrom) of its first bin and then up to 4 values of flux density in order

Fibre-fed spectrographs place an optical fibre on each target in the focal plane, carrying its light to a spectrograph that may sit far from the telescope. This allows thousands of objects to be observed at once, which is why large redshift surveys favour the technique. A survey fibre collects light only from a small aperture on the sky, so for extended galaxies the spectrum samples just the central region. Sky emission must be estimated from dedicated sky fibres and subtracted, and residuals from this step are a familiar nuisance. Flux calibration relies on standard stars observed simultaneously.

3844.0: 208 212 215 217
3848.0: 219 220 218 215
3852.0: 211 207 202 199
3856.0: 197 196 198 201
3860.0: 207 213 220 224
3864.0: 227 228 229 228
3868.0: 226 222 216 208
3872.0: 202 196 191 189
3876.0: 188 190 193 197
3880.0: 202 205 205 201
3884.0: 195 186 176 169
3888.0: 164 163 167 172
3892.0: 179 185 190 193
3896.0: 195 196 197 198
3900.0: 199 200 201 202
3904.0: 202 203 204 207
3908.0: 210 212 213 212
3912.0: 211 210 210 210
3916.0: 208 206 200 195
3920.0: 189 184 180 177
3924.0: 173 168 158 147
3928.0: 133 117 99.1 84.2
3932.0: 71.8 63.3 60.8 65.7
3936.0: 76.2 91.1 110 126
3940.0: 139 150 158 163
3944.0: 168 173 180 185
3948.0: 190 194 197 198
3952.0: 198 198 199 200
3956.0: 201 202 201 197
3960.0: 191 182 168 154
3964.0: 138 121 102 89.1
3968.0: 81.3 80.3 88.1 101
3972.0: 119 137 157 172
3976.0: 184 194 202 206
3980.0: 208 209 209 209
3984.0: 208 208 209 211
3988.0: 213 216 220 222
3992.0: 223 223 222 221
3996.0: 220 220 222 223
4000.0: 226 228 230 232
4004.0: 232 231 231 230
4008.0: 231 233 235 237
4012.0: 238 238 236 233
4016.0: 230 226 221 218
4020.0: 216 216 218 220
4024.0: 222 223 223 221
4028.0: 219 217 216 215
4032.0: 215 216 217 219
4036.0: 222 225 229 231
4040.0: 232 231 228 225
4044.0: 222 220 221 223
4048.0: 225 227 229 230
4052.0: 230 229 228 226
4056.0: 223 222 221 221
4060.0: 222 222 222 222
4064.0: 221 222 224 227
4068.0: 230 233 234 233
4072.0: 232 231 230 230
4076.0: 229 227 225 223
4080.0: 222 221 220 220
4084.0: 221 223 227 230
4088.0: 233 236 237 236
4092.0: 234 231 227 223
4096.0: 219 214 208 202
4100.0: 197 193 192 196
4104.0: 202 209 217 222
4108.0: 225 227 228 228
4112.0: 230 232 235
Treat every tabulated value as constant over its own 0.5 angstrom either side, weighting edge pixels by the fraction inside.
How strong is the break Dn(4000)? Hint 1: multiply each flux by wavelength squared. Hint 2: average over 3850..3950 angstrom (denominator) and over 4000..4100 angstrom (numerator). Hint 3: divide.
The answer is 1.33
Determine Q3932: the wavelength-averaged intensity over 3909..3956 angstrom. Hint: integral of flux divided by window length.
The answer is 163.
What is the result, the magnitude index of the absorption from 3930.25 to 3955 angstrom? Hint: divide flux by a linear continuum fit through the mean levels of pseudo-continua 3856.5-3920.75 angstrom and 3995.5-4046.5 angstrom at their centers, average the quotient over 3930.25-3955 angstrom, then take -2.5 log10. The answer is 0.41 mag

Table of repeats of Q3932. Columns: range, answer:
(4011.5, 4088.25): 225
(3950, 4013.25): 194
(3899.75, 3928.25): 194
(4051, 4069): 225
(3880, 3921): 196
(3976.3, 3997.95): 213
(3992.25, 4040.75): 225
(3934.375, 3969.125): 157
